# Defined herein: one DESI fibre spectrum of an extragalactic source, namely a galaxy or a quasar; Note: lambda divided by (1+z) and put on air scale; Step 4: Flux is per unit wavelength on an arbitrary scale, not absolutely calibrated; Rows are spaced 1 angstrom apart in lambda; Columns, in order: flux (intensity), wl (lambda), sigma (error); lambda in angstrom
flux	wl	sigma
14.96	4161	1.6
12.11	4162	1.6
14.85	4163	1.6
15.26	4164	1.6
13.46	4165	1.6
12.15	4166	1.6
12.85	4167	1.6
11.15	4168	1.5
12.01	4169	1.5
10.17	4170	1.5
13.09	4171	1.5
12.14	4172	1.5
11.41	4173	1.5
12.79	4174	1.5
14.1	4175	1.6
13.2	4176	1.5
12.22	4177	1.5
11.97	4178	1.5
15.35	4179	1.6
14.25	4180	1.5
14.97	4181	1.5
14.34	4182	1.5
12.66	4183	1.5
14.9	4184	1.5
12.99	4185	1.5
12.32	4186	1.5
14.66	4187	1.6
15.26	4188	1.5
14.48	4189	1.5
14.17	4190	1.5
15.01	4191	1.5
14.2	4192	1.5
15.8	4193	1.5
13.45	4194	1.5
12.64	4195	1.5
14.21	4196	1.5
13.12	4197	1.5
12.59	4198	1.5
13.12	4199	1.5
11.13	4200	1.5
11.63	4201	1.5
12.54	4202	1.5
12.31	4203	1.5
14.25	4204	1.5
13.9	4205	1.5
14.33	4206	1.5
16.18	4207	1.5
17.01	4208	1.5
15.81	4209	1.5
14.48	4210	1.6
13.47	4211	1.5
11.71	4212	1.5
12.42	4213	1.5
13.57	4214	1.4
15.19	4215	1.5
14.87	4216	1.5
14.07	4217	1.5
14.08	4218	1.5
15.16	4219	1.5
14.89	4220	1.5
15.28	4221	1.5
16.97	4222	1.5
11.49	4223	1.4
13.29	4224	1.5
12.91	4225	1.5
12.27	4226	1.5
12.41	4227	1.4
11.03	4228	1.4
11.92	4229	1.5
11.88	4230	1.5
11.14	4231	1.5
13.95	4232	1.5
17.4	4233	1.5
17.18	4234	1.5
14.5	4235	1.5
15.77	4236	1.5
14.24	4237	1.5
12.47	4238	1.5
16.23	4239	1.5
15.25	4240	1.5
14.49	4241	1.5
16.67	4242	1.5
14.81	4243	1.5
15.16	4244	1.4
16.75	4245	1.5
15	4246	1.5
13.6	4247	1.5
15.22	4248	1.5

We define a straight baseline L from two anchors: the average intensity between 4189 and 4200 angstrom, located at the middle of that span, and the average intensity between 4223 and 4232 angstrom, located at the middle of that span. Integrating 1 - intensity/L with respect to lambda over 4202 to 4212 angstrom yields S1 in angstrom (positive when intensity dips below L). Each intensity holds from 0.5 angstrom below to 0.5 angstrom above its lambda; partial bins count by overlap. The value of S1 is -0.9 angstrom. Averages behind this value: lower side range 13.7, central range 14.4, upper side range 12.2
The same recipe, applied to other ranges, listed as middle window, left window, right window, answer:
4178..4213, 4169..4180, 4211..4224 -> -1.3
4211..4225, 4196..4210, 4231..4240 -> 0.3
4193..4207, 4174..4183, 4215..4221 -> 1.0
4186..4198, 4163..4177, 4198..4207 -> -1.1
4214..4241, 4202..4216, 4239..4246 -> 1.5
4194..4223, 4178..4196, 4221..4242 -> 0.3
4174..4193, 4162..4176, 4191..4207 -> -1.3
